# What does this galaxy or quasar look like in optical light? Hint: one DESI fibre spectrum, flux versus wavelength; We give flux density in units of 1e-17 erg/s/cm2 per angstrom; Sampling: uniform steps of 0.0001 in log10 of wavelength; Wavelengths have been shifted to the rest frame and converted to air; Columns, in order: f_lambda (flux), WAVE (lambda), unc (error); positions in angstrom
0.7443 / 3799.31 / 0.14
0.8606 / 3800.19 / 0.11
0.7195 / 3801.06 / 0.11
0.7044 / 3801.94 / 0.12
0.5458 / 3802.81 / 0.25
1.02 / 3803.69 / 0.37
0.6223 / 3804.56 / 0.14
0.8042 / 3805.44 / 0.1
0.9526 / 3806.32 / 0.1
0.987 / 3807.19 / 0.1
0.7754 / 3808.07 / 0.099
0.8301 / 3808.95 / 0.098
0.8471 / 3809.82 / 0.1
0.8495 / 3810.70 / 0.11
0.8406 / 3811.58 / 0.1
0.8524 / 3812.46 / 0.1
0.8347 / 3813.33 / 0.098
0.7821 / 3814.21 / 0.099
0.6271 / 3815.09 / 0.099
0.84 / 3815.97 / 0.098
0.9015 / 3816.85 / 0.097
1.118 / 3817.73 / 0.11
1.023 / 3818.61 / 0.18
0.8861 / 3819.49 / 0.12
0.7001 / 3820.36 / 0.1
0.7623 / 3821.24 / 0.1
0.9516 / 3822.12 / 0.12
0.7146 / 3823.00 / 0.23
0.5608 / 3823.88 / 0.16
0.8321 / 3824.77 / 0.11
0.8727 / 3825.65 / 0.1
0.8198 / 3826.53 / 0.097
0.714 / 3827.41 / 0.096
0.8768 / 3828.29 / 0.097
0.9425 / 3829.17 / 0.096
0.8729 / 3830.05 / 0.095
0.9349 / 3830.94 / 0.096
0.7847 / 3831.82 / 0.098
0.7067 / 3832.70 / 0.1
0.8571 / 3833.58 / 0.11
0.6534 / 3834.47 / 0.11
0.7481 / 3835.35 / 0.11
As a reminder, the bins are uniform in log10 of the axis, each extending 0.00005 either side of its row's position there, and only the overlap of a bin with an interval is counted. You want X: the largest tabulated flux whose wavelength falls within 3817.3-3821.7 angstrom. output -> 1.118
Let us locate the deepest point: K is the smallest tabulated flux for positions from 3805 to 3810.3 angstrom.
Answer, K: 0.7754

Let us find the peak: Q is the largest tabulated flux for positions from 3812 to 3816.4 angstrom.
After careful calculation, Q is 0.8524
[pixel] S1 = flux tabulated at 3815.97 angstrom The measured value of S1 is 0.84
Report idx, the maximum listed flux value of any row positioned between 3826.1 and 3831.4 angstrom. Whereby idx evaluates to 0.9425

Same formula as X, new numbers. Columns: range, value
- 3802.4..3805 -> 1.02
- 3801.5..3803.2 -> 0.7044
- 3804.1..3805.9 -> 0.8042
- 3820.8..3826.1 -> 0.9516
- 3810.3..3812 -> 0.8495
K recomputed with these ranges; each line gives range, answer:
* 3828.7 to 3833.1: 0.7067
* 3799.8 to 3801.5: 0.7195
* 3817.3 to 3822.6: 0.7001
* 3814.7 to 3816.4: 0.6271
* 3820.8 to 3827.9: 0.5608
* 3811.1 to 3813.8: 0.8347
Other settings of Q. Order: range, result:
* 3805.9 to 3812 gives 0.987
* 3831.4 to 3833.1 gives 0.7847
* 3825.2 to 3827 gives 0.8727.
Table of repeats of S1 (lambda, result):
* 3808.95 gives 0.8301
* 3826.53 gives 0.8198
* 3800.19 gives 0.8606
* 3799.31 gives 0.7443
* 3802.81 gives 0.5458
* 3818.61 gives 1.023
